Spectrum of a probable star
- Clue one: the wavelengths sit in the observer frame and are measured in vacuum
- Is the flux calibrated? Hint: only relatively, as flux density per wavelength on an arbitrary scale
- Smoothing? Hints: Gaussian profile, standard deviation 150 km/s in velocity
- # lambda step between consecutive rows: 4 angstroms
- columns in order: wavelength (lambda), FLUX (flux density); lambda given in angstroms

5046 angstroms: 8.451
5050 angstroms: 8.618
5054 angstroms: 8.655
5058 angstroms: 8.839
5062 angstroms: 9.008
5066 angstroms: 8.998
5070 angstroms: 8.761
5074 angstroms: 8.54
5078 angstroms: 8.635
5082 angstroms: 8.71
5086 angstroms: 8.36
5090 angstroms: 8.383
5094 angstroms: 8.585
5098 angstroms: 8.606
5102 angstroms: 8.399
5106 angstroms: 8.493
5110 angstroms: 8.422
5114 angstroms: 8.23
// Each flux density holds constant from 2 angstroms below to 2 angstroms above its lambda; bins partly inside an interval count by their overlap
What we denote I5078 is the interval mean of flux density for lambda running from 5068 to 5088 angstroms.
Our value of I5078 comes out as 8.6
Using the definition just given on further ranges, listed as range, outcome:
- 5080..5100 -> 8.53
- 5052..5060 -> 8.75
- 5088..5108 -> 8.49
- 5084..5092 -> 8.37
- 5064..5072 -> 8.88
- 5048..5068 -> 8.82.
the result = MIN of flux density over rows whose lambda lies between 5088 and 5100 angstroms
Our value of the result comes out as 8.383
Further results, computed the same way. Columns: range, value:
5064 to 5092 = 8.36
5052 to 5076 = 8.54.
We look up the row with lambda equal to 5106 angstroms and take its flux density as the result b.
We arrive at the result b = 8.493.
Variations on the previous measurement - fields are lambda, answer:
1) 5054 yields 8.655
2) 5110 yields 8.422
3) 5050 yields 8.618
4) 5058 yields 8.839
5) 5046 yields 8.451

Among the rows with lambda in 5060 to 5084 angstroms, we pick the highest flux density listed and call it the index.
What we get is 9.008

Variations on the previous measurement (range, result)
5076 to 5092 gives 8.71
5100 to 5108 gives 8.493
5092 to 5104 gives 8.606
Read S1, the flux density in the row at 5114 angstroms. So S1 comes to 8.23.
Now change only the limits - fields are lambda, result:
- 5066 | 8.998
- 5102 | 8.399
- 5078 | 8.635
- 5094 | 8.585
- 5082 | 8.71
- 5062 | 9.008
